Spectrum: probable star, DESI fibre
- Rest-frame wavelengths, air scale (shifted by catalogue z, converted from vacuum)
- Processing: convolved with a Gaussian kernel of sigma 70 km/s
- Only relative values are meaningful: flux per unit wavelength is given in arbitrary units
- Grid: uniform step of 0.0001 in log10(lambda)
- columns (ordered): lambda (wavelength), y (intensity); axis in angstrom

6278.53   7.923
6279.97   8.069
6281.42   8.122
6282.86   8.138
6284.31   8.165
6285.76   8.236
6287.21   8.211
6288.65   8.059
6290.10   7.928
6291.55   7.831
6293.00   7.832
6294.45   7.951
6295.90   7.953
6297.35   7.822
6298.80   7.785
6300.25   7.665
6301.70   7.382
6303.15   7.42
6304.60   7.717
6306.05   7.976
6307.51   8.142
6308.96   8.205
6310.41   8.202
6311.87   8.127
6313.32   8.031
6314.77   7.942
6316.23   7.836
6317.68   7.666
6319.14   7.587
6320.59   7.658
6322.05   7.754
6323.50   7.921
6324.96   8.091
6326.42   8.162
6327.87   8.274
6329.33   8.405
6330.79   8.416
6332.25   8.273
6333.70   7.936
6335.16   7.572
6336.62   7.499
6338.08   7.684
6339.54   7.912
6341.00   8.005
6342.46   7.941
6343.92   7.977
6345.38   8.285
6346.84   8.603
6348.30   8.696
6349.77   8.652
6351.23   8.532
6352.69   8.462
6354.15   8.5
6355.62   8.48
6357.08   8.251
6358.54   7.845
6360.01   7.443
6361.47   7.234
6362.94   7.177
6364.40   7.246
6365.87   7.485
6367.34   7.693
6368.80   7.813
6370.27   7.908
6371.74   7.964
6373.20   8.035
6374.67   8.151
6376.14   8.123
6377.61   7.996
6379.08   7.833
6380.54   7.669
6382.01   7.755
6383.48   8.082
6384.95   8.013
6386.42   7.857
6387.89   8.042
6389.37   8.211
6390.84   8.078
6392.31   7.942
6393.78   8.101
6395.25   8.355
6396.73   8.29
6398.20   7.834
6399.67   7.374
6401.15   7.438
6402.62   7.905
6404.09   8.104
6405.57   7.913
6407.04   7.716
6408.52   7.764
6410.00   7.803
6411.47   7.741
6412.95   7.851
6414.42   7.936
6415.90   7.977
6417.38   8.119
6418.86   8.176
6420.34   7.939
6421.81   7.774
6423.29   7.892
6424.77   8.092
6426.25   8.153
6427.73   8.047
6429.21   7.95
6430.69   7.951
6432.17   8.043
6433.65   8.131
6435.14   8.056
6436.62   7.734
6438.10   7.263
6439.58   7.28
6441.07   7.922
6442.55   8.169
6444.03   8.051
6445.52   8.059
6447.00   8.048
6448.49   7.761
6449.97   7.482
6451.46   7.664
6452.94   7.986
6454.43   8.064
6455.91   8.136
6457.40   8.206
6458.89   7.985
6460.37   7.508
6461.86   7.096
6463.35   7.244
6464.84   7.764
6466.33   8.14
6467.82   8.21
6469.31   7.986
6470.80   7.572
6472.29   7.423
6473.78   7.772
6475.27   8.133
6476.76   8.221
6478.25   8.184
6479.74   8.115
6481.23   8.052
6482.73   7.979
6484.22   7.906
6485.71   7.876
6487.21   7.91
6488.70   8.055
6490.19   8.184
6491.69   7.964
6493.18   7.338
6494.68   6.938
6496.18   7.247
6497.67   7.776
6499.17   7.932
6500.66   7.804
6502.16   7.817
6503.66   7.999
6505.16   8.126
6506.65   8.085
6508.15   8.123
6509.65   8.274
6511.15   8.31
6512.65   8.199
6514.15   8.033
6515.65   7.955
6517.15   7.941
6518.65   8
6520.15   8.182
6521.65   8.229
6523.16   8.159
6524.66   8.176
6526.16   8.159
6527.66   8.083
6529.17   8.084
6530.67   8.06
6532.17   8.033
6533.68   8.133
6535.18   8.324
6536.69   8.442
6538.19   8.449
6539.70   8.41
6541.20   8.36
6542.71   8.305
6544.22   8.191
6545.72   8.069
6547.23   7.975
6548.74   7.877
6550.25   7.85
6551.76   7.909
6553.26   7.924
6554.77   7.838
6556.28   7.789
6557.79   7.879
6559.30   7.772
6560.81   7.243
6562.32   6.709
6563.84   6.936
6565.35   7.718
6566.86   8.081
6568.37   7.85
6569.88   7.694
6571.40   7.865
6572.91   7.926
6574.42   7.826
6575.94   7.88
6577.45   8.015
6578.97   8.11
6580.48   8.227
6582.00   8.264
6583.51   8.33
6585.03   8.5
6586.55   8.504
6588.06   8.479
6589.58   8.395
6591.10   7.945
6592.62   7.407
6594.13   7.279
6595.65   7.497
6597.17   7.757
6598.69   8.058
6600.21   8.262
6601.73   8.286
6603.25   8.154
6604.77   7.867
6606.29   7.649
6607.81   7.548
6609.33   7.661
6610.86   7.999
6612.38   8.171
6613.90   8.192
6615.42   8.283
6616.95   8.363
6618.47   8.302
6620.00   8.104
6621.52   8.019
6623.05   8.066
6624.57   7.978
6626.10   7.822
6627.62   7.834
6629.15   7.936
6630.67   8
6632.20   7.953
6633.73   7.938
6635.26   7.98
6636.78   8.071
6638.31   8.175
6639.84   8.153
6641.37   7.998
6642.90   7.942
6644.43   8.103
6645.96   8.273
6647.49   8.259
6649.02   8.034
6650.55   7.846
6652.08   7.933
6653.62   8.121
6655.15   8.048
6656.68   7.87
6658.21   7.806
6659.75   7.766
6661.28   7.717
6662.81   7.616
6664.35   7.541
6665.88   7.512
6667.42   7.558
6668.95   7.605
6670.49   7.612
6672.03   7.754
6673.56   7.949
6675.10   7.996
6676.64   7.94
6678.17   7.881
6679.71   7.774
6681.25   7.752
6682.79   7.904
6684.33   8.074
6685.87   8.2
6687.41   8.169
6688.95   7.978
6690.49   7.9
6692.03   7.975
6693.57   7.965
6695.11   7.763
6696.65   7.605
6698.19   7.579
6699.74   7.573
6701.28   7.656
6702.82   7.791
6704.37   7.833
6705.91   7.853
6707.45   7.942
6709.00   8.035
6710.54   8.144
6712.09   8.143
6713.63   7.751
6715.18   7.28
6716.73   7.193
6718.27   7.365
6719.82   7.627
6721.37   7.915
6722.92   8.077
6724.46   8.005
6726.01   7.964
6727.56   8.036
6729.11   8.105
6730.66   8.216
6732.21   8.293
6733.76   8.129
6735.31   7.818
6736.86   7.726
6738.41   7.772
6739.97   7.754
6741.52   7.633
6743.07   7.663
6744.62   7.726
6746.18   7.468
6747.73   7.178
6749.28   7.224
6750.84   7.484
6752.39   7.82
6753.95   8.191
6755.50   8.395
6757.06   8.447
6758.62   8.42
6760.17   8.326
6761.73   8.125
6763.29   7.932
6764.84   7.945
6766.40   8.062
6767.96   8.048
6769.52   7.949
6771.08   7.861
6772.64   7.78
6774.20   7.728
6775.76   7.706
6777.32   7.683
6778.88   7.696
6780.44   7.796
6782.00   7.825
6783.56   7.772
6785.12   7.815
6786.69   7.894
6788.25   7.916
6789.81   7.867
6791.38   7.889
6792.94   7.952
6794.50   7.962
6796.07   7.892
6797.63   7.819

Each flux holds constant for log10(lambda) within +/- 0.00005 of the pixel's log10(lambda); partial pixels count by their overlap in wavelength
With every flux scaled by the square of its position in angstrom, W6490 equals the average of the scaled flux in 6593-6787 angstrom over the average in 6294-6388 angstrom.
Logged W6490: 1.1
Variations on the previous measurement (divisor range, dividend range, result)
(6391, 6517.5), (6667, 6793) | 1.08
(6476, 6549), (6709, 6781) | 1.05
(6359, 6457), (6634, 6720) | 1.08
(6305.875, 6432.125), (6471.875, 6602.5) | 1.05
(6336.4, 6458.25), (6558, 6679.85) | 1.07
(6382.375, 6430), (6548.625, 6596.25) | 1.04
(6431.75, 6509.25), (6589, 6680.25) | 1.06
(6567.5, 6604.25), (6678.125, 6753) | 1.01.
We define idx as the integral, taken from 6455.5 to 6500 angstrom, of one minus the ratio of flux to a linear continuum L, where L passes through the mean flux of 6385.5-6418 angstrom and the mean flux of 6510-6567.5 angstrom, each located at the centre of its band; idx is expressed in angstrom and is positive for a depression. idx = 0.8 angstrom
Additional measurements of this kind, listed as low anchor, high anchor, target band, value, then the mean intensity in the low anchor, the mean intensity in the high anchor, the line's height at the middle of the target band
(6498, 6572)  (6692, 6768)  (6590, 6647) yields -0.34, 7.99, 7.86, 7.93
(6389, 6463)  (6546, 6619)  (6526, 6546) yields -0.80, 7.9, 7.92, 7.91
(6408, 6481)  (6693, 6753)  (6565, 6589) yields -0.78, 7.89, 7.77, 7.83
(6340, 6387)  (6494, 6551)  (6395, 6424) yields 0.44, 7.99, 8.06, 8.01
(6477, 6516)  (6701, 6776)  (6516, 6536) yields -0.48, 7.93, 7.87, 7.93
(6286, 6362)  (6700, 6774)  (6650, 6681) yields 0.40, 8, 7.87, 7.89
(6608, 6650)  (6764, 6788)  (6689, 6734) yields 0.46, 8.05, 7.84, 7.93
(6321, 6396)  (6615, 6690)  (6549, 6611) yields 0.67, 8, 7.95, 7.96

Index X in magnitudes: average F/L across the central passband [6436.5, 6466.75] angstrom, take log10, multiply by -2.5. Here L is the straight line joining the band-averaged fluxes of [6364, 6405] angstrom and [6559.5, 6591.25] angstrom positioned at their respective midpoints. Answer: 0.02 mag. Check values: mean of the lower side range 7.91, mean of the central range 7.79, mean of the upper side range 7.92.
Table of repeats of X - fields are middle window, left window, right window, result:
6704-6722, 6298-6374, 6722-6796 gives 0.020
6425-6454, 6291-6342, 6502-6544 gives 0.024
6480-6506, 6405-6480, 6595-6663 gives 0.012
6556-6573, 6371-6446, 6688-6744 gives 0.039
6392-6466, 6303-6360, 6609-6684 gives 0.021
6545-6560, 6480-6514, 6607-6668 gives 0.006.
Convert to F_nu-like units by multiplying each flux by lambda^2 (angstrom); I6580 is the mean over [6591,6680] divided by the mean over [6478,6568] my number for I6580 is 1.03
